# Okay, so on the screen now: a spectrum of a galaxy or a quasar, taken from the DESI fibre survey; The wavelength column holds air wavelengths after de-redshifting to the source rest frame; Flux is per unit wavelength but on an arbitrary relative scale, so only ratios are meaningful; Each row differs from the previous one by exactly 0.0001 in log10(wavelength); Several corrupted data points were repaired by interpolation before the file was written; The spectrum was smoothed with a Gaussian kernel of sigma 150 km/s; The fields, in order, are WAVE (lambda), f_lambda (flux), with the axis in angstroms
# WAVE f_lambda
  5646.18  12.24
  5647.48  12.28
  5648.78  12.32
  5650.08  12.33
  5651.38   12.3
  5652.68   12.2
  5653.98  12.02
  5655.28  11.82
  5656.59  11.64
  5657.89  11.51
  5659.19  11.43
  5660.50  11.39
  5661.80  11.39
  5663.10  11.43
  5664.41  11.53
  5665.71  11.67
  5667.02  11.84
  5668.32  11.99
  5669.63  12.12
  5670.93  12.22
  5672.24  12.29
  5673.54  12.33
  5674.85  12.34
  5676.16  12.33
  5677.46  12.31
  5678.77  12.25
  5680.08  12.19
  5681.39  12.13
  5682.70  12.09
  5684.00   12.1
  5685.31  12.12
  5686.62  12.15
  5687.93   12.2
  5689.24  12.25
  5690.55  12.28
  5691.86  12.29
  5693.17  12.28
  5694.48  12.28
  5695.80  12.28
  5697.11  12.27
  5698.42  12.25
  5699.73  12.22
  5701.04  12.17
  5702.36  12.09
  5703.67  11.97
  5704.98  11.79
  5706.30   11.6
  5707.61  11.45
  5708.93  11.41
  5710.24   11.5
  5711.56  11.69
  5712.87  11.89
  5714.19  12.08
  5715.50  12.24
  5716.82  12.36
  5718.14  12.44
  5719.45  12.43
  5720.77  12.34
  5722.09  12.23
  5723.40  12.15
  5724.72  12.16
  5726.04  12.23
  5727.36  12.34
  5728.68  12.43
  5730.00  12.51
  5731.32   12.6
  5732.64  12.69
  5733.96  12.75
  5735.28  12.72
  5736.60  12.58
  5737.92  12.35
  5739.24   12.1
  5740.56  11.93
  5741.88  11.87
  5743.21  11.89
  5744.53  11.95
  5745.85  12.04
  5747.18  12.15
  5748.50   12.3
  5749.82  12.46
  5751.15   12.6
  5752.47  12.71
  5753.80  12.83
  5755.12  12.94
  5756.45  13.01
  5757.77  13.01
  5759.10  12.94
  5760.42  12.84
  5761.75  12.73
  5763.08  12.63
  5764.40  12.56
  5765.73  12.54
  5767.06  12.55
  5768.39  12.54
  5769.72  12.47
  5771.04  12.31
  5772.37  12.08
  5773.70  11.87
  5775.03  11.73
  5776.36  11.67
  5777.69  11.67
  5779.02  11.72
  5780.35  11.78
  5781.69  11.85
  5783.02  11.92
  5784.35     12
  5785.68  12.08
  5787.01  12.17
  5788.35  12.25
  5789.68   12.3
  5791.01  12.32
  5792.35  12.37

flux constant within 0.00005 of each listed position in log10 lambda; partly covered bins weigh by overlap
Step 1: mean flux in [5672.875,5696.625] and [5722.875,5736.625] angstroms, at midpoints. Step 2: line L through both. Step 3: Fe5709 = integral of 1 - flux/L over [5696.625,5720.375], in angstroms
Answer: 0.7 angstroms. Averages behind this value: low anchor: 12.2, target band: 12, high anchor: 12.5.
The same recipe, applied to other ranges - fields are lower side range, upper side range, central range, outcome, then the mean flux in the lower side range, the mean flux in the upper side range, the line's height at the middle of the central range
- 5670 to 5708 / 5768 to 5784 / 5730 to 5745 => -0.3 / 12.2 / 12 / 12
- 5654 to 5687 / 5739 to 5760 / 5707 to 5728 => 0.3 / 11.9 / 12.4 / 12.2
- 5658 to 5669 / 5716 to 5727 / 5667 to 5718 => -0.7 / 11.6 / 12.3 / 11.9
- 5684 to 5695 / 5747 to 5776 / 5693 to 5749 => 0.9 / 12.2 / 12.5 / 12.4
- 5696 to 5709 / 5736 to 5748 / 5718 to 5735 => -0.5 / 12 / 12.1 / 12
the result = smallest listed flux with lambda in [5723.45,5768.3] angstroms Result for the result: 11.87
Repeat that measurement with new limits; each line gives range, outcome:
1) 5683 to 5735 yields 11.41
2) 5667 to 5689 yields 11.84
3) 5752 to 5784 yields 11.67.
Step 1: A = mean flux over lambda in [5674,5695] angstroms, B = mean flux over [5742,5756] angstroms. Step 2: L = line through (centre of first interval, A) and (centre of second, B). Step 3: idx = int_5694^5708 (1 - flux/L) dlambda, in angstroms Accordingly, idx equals 0.25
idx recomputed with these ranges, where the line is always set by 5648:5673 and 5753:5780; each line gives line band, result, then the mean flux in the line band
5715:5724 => -0.1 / 12.3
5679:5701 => -0.3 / 12.2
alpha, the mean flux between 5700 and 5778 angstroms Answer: 12.3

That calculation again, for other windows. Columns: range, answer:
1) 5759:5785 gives 12.2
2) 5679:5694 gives 12.2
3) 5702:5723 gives 12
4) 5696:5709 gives 12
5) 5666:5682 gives 12.2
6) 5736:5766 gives 12.5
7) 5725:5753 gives 12.3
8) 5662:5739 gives 12.2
